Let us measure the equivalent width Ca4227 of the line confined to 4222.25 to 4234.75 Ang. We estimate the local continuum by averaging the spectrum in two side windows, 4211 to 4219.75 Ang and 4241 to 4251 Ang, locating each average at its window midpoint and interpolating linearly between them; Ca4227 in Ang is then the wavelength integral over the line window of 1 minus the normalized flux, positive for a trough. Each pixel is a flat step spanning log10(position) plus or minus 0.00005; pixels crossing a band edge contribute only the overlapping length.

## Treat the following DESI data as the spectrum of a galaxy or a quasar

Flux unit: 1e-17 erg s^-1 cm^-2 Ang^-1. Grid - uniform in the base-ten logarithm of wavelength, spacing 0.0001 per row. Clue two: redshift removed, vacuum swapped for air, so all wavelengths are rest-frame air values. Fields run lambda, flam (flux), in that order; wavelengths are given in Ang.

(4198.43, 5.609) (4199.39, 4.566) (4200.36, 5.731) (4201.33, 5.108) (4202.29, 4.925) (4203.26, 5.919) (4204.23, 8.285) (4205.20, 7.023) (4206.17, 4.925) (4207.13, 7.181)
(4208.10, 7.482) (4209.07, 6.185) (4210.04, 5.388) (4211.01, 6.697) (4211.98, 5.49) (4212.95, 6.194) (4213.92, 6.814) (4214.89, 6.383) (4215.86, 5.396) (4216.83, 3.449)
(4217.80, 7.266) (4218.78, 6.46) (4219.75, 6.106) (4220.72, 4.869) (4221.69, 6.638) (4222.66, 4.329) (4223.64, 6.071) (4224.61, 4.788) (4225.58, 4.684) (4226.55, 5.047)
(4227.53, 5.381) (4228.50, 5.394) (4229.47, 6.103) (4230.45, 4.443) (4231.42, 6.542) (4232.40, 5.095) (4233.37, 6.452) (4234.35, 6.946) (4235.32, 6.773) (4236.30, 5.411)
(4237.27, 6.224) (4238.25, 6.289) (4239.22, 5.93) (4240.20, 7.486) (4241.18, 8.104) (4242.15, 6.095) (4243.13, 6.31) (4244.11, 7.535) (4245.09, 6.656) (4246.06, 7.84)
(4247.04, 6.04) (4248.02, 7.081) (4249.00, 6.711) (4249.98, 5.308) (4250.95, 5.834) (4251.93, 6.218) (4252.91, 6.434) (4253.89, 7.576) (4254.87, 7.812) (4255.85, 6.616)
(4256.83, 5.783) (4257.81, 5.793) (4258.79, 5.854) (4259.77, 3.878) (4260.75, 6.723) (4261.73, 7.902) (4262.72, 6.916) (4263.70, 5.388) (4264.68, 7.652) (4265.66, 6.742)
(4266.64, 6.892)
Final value 1.60 Ang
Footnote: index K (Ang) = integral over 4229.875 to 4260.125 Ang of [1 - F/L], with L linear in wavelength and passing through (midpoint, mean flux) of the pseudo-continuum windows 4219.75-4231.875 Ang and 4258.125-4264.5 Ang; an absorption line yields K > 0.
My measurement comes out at -2.92 Ang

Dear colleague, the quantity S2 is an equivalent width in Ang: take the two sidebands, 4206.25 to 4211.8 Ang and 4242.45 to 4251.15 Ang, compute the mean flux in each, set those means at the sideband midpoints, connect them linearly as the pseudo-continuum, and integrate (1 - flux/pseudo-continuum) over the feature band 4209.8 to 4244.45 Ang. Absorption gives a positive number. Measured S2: 2.9 Ang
